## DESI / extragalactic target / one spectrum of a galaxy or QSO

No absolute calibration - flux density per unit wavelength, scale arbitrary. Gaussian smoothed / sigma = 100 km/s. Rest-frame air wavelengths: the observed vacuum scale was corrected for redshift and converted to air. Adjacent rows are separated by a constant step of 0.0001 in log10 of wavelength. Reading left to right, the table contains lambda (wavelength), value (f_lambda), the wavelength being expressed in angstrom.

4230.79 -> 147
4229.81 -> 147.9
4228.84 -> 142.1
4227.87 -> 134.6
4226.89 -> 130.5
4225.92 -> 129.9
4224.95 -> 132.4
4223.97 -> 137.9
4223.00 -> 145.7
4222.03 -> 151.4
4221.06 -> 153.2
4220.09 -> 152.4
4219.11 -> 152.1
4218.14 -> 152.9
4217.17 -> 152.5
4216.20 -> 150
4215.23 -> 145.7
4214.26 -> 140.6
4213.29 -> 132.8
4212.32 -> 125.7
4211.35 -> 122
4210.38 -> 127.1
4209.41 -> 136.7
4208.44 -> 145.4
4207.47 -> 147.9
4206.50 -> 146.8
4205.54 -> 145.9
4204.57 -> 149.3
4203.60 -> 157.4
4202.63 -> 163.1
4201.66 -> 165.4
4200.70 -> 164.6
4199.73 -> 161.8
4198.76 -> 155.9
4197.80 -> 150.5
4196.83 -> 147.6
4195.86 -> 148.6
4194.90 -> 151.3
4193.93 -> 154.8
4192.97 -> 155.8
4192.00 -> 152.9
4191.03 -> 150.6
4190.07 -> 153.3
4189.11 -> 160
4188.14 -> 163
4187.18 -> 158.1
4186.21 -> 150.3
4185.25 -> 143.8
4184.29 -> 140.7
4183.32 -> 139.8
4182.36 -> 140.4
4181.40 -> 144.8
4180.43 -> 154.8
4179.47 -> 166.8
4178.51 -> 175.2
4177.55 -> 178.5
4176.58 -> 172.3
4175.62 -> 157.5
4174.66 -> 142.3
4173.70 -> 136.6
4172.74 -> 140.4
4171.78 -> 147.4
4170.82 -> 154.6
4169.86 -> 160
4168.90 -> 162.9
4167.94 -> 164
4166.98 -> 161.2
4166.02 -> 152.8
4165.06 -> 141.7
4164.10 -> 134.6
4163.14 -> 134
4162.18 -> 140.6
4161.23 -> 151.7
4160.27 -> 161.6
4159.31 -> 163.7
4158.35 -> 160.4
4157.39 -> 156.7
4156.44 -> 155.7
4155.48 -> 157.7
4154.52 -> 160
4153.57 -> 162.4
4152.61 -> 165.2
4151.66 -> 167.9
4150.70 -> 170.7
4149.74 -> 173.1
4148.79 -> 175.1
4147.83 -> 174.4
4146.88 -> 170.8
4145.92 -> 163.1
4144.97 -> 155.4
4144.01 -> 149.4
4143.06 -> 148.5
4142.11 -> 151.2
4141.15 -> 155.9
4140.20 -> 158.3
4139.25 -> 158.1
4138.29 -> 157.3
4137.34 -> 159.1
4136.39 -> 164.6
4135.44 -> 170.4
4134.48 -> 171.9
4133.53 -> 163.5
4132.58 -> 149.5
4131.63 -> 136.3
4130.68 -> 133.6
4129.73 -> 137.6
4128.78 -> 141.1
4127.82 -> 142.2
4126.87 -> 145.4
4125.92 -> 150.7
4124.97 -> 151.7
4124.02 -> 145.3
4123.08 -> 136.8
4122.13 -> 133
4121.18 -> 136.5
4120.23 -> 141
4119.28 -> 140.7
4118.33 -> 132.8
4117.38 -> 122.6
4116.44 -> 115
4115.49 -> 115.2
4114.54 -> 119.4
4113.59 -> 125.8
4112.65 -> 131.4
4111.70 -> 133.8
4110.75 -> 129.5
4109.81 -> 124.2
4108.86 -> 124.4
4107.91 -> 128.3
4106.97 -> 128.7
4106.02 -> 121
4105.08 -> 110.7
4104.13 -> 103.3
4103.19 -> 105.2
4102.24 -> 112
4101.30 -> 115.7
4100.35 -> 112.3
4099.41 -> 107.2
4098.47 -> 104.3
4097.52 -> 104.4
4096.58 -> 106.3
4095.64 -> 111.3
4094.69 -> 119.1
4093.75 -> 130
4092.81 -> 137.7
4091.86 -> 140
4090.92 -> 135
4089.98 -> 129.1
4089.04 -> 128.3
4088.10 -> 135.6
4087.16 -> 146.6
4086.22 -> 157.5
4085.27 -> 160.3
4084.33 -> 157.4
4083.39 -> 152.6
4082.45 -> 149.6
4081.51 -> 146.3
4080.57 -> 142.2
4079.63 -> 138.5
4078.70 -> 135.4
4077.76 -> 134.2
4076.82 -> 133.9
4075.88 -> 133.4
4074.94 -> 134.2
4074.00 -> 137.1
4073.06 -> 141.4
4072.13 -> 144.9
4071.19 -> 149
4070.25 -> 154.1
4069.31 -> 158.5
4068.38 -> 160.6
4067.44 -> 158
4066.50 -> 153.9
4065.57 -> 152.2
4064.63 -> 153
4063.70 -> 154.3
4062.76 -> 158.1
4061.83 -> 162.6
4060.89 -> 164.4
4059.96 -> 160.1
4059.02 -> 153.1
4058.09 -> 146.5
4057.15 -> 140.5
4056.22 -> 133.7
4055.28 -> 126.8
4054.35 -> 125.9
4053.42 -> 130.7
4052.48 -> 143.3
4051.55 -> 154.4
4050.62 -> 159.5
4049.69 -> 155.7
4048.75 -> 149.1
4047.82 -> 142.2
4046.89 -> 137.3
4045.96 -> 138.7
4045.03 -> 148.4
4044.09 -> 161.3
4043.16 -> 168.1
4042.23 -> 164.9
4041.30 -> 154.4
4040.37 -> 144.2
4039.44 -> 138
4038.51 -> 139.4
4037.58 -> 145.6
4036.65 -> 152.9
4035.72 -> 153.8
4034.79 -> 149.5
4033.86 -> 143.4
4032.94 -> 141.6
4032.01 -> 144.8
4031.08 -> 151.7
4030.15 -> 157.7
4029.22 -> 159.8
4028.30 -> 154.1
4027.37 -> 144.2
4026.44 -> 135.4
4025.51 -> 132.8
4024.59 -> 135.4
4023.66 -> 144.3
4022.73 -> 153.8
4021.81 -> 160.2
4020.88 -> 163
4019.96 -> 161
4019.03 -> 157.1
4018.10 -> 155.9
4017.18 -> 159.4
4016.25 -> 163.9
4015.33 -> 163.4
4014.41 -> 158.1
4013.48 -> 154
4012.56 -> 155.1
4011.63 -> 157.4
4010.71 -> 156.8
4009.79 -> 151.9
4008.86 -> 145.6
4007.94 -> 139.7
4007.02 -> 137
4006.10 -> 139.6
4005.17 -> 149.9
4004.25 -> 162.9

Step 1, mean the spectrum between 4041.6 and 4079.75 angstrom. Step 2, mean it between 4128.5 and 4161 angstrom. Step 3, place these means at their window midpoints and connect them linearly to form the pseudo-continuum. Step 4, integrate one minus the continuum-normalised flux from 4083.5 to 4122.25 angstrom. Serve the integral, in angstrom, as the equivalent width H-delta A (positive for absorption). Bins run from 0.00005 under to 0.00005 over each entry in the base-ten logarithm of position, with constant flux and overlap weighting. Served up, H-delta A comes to 6.8 angstrom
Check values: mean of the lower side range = 148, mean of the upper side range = 159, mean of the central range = 126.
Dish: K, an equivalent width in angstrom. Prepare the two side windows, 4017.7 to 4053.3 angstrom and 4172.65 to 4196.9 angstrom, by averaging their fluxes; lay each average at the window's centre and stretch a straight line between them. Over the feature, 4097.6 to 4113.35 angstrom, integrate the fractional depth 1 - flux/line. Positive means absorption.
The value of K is 3.5 angstrom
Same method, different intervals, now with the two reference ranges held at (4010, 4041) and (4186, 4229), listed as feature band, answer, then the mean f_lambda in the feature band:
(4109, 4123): 1.9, 129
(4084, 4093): 0.4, 143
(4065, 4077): 0.2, 147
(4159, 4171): -0.3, 152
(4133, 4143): -0.8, 160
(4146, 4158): -1.4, 166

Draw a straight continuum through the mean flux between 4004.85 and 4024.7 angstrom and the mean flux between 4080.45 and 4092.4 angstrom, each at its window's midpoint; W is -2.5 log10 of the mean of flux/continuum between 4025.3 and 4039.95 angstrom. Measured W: 0.031 mag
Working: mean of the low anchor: 153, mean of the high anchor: 145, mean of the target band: 147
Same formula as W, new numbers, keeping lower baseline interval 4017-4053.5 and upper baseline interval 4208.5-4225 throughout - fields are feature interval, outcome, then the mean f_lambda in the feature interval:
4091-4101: 0.242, 118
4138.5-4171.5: -0.095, 158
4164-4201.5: -0.076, 154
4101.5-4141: 0.071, 137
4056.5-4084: 0.000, 148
